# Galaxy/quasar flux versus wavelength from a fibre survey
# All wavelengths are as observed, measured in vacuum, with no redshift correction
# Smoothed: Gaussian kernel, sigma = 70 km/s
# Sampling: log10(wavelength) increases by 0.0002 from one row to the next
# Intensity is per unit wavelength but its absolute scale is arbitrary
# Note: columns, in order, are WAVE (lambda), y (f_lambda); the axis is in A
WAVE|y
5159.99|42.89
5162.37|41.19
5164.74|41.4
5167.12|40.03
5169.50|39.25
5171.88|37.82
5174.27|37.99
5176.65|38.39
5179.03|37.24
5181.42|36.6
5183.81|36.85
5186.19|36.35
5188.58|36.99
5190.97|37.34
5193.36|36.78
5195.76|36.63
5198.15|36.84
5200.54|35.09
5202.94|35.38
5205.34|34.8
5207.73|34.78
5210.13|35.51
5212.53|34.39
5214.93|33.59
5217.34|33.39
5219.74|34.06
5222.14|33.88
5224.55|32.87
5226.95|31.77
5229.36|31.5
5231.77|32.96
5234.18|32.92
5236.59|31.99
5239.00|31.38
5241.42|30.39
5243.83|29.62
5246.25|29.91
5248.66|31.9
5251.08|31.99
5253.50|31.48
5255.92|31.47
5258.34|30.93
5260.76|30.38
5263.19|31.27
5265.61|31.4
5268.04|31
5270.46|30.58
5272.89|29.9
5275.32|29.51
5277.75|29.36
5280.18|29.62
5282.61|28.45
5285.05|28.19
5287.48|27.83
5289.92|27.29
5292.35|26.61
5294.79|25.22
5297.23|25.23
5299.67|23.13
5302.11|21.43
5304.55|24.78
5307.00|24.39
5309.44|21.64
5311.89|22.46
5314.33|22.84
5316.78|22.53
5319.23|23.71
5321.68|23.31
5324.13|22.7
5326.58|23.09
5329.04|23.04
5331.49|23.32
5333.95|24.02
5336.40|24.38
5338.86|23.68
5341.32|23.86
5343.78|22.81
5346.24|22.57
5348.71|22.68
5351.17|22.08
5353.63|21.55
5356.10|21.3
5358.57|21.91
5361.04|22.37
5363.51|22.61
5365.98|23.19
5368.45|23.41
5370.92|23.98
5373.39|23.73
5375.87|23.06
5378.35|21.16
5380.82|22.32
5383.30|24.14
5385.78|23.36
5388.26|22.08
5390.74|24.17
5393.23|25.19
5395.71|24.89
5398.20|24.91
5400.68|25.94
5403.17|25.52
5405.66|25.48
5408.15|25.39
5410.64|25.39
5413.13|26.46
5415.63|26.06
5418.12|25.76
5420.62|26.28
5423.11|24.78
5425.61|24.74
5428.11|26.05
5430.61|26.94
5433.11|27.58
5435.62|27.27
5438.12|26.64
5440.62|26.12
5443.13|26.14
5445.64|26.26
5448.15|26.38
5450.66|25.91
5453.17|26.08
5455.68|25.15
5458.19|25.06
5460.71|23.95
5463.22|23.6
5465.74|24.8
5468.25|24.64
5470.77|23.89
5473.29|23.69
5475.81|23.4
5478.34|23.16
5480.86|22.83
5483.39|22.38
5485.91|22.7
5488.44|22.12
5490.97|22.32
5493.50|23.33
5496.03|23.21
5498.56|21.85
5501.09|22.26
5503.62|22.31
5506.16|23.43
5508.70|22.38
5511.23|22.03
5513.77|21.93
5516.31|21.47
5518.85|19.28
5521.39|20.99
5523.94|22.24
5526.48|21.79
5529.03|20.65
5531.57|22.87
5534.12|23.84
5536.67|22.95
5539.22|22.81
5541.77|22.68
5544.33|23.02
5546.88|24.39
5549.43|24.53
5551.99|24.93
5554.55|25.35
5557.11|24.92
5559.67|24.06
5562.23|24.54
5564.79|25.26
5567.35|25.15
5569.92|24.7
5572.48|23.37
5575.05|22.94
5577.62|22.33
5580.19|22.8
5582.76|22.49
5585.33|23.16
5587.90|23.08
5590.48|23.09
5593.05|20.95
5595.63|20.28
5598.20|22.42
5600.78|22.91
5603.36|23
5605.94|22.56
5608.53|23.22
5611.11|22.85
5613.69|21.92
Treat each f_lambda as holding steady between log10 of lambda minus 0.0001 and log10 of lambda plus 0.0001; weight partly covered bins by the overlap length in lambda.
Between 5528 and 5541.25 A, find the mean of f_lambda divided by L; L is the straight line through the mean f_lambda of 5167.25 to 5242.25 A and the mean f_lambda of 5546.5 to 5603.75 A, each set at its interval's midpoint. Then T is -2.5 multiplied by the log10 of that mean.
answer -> 0.10 mag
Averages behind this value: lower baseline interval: 35.1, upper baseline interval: 23.5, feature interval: 22.7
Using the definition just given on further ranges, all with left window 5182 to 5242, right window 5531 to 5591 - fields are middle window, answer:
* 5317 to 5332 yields 0.32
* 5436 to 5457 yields 0.04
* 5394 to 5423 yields 0.11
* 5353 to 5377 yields 0.29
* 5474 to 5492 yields 0.15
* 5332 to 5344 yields 0.27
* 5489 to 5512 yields 0.14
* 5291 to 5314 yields 0.31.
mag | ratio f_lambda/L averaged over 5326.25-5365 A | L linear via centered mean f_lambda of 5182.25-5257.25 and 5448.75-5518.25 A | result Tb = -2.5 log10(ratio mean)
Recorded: 0.25 mag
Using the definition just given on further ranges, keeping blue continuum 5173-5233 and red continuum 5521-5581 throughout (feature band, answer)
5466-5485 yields 0.11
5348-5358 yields 0.35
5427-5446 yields 0.03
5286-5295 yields 0.20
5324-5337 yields 0.30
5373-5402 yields 0.22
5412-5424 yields 0.08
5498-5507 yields 0.12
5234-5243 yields 0.09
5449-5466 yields 0.07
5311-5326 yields 0.34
